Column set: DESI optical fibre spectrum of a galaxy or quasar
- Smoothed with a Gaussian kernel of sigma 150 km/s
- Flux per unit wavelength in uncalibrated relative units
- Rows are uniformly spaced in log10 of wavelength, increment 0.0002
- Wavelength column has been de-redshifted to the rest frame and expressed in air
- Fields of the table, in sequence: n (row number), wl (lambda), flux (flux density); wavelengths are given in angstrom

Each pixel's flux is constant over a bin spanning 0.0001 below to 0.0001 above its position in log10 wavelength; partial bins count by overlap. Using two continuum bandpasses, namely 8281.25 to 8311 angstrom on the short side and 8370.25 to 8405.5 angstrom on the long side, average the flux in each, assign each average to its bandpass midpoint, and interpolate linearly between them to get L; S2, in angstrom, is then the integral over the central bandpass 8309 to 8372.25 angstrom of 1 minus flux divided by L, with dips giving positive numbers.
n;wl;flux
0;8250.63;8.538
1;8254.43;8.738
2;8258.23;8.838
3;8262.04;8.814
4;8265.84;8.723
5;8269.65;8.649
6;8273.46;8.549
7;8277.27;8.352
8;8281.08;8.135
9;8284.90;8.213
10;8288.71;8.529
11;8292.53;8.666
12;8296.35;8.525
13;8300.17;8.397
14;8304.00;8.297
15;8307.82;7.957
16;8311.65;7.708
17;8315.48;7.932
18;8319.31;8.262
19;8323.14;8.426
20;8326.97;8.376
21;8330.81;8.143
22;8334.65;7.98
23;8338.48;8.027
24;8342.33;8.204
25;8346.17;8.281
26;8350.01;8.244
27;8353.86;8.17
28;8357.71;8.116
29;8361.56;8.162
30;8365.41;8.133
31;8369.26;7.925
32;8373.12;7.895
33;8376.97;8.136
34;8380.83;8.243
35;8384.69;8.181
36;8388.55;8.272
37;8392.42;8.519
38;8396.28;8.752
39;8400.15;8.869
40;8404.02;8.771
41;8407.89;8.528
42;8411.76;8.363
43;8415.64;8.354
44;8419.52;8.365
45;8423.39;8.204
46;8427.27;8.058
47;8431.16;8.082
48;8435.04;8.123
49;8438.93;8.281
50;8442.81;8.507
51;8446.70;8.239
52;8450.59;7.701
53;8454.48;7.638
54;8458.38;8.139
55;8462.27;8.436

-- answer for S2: 1.7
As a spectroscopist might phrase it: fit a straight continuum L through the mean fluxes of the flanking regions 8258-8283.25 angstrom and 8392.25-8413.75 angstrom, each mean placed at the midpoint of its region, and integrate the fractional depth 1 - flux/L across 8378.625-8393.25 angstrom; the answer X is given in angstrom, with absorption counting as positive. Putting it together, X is 0.6 angstrom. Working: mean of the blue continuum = 8.56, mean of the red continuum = 8.64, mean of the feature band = 8.28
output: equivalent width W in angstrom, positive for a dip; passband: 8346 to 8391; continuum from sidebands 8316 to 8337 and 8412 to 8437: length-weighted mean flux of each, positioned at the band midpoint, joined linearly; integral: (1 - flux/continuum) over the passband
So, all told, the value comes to 0.4 angstrom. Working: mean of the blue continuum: 8.22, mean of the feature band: 8.15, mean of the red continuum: 8.21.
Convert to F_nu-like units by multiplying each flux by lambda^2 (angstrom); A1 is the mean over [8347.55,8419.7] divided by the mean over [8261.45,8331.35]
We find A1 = 1.02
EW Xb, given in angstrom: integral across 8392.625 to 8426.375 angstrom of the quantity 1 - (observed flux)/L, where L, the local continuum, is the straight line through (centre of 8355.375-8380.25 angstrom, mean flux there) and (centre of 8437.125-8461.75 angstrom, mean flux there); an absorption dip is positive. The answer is -1.8 angstrom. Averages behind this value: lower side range 8.07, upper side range 8.11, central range 8.51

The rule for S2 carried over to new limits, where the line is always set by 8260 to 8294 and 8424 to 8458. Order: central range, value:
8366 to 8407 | -0.6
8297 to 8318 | 0.9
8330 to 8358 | 0.6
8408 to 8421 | -0.4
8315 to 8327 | 0.2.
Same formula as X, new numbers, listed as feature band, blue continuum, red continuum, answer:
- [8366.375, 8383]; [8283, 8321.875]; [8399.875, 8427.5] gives 0.6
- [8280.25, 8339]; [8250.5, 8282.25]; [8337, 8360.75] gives 1.1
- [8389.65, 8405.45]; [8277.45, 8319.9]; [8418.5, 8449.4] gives -0.9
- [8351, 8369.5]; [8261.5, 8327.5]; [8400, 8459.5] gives 0.4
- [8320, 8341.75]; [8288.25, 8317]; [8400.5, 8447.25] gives 0.2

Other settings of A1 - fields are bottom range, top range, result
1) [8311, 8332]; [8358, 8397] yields 1.02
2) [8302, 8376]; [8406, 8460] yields 1.03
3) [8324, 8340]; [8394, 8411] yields 1.09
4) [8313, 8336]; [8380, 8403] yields 1.06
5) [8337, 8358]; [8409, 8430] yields 1.03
